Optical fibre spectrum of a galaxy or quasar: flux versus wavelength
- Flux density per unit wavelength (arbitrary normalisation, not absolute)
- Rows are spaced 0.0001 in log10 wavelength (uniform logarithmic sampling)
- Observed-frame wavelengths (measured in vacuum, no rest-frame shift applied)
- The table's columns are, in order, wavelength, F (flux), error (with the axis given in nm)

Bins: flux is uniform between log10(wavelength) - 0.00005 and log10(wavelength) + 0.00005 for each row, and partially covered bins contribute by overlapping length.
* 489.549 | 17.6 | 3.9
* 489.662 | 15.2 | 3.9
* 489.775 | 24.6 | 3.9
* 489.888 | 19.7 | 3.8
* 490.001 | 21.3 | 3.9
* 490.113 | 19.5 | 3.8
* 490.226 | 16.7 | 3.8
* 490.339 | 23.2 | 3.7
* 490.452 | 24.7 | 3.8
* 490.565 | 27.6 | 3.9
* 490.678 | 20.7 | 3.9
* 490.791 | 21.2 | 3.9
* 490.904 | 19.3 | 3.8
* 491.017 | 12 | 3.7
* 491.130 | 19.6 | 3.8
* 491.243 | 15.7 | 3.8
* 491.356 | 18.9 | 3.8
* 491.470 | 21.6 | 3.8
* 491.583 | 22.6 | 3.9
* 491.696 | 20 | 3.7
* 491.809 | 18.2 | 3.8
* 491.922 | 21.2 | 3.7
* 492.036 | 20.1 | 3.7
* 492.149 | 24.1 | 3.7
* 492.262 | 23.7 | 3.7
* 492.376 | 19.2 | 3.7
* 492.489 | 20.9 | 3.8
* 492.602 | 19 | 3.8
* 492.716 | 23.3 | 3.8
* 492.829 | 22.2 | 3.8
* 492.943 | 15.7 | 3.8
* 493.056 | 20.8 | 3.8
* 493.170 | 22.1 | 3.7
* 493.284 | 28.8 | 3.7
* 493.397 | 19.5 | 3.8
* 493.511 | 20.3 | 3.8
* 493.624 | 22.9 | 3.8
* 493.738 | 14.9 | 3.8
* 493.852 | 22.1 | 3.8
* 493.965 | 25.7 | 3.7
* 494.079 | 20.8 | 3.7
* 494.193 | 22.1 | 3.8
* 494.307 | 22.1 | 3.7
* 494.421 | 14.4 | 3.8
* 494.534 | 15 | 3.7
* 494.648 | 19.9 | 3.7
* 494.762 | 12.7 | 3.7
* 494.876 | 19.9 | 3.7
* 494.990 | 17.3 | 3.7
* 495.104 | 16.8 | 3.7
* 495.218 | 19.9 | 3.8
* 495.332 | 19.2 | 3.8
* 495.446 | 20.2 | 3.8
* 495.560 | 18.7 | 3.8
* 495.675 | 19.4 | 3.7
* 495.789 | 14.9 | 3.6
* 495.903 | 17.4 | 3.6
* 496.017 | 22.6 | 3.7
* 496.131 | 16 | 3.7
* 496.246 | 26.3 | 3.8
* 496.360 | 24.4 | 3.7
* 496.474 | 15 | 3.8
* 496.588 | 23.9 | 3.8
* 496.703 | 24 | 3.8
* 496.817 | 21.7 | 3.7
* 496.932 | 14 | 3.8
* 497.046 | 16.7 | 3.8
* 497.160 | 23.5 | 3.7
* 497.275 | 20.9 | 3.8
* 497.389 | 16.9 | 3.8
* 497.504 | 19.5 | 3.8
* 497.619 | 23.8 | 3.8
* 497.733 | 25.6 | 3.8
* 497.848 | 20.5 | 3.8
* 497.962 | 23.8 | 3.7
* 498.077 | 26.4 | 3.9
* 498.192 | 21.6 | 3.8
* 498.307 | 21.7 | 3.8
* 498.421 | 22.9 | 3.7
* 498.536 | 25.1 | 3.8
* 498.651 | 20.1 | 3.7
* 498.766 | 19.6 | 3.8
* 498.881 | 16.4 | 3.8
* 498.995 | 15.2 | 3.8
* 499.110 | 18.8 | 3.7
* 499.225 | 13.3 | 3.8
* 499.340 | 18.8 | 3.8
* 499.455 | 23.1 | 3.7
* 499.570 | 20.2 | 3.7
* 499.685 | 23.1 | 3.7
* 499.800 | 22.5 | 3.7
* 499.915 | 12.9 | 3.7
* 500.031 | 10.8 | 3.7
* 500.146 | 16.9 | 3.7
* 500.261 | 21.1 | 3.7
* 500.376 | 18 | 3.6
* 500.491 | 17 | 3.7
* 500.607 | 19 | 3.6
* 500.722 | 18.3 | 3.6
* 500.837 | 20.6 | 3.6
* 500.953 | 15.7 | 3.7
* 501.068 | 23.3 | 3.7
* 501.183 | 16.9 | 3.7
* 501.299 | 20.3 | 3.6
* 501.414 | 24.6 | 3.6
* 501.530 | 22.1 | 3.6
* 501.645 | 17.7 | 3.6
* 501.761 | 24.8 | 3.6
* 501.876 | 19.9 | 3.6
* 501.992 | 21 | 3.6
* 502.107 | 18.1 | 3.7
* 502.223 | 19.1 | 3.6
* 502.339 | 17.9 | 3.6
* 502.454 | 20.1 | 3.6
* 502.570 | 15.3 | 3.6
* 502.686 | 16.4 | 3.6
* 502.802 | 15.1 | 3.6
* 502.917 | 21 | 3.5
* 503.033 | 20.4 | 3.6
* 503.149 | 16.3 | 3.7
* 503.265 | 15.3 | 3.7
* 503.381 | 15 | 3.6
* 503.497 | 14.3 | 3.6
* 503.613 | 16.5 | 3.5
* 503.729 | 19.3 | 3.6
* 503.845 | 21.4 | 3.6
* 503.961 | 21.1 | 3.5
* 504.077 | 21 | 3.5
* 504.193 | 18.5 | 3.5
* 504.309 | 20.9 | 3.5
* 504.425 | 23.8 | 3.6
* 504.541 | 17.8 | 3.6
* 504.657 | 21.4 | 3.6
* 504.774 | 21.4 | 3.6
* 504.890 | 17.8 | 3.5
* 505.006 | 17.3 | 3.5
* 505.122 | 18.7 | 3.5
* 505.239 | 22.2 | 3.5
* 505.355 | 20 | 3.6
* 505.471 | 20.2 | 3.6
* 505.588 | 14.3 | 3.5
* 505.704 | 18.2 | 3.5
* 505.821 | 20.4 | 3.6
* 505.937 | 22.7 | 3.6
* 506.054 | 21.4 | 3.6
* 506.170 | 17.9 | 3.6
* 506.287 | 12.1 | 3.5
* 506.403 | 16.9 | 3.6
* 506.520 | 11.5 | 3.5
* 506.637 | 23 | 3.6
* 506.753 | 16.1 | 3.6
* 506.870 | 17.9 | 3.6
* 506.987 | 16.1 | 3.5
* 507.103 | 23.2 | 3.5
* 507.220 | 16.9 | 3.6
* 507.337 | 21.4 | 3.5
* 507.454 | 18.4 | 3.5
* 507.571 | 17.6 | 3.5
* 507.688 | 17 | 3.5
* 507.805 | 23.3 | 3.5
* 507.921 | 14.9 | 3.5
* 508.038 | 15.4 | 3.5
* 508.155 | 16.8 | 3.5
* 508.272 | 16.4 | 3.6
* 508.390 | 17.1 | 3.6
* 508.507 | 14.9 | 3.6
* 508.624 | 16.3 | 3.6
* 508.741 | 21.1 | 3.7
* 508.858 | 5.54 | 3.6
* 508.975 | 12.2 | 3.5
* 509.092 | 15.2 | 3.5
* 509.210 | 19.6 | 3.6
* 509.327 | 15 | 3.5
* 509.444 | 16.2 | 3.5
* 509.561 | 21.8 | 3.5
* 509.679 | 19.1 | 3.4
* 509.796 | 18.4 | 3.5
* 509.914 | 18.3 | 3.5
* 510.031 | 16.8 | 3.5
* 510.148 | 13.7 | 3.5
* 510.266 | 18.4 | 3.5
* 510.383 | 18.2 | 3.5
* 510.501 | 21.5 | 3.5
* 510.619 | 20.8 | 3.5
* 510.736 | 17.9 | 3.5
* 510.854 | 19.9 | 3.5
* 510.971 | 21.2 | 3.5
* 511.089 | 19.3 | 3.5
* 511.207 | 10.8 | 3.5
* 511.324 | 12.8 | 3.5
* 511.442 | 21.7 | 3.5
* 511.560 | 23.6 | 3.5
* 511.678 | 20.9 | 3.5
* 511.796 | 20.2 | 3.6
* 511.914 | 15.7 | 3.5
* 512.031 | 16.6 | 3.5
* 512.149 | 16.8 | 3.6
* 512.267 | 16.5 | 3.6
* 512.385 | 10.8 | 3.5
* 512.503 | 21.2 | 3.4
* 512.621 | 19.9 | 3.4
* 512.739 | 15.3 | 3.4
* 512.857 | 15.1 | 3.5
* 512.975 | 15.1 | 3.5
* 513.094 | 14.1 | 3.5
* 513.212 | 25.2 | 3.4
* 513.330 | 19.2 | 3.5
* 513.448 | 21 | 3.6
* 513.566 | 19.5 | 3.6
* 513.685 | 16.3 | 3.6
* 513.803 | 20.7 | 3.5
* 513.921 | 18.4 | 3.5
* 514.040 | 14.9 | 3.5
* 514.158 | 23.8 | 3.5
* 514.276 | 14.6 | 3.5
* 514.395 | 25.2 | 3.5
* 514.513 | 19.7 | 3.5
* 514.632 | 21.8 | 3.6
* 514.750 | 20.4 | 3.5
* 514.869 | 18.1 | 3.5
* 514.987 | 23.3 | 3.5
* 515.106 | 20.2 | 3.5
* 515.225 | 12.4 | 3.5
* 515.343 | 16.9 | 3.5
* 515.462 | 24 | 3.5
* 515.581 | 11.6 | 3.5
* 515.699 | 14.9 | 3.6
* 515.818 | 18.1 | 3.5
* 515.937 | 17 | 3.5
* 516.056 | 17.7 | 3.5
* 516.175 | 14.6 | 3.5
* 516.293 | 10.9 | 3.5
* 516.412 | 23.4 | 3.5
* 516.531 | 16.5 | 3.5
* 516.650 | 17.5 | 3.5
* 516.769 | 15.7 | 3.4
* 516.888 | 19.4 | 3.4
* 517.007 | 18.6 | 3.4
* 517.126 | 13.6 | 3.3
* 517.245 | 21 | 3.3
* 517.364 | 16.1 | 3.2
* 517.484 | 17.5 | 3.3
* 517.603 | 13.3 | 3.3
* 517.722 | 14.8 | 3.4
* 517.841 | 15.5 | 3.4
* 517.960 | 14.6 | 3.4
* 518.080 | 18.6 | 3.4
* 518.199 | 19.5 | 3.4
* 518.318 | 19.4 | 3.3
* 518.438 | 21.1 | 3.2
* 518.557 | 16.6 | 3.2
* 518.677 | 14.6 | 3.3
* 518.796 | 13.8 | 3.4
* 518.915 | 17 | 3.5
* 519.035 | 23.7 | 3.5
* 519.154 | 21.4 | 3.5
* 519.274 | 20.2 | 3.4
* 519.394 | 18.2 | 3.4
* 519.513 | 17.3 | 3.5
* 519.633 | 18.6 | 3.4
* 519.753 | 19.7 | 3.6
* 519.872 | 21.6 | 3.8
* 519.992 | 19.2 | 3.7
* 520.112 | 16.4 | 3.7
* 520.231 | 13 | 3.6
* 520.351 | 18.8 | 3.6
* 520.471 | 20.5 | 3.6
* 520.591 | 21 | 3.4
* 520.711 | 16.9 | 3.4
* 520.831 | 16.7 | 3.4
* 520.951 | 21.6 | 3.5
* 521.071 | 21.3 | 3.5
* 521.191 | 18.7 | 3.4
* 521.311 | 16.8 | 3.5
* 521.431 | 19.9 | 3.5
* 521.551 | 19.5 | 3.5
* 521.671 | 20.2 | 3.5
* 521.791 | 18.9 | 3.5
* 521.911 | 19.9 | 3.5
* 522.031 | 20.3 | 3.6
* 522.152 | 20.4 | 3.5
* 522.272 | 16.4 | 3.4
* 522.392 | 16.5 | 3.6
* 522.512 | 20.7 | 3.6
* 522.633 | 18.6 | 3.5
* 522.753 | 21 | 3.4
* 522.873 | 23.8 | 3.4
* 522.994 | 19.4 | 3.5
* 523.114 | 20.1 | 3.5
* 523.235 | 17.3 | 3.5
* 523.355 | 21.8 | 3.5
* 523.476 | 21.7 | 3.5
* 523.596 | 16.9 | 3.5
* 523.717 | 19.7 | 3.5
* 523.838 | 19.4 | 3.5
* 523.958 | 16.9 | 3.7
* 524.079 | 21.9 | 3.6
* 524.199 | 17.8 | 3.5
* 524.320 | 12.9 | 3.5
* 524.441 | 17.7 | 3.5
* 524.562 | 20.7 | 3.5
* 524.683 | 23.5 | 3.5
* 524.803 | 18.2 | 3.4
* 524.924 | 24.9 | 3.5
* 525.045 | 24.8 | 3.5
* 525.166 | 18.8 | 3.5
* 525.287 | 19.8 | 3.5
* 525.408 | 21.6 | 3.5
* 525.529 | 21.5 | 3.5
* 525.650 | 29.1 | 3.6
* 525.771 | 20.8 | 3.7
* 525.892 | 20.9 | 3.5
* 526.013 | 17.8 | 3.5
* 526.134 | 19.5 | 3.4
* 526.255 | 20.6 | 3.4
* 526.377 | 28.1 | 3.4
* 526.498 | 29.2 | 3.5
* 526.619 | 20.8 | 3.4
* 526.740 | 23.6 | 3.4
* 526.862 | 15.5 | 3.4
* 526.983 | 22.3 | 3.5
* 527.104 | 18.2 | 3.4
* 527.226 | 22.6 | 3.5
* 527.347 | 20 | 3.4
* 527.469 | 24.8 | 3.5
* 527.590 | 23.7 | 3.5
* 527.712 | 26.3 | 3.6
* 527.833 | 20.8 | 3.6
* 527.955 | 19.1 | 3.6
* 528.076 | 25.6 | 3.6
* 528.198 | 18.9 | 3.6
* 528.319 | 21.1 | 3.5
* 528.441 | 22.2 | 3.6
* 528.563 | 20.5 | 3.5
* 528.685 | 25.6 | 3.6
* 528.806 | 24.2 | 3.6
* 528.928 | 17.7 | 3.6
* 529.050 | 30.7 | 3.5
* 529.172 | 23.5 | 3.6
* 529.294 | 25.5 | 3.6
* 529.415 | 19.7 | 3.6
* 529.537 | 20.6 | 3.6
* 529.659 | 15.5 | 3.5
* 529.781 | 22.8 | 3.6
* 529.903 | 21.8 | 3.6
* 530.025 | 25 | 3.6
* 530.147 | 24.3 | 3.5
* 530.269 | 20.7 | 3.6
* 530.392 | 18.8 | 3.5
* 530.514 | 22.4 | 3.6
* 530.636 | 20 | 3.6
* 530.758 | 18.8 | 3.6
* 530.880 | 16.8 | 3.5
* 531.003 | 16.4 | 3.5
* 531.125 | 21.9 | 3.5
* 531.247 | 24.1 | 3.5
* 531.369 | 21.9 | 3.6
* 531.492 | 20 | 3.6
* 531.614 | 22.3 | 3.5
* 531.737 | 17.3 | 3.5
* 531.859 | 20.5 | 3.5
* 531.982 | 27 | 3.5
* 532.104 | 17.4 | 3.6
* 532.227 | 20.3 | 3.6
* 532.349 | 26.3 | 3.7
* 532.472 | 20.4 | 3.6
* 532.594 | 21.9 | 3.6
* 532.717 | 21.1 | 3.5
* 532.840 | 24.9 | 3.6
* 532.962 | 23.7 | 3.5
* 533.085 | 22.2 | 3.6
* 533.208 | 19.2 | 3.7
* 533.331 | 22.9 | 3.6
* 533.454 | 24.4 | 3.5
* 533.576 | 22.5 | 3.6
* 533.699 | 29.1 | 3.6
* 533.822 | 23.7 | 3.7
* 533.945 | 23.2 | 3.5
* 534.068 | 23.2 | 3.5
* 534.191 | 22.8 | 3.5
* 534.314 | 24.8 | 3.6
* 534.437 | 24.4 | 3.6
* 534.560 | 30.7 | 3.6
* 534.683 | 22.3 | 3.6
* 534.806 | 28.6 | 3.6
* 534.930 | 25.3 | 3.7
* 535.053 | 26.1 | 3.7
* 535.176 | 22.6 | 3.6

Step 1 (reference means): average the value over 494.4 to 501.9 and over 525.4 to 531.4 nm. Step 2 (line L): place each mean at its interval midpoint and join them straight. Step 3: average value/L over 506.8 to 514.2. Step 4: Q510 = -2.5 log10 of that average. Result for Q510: 0.16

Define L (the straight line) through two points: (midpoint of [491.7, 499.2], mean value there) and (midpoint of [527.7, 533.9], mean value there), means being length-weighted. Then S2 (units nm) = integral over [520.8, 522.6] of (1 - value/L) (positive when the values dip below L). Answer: 0.193 nm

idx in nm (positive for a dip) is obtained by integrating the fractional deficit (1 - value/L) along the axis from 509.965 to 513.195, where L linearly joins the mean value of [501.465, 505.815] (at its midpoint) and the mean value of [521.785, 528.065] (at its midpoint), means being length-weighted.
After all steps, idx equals 0.32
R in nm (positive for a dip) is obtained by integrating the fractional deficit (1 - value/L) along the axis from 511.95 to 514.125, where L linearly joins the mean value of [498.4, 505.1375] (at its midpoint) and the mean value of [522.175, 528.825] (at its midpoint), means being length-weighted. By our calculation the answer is 0.251 nm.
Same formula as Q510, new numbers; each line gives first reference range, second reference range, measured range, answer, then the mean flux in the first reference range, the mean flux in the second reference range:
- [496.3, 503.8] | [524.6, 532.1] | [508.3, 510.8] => 0.186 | 19.4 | 21.8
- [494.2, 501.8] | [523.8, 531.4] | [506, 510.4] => 0.181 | 19.6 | 21.5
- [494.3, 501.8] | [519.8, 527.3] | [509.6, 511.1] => 0.061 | 19.6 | 20.1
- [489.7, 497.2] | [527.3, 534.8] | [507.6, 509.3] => 0.288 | 20.2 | 22.4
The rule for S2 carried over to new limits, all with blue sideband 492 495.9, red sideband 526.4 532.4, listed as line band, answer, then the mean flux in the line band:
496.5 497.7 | -0.02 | 20.5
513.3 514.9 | 0.11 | 19.6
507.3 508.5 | 0.17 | 17.6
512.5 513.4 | 0.13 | 18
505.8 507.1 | 0.16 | 18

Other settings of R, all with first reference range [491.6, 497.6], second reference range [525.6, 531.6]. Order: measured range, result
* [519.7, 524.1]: 0.46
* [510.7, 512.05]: 0.16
